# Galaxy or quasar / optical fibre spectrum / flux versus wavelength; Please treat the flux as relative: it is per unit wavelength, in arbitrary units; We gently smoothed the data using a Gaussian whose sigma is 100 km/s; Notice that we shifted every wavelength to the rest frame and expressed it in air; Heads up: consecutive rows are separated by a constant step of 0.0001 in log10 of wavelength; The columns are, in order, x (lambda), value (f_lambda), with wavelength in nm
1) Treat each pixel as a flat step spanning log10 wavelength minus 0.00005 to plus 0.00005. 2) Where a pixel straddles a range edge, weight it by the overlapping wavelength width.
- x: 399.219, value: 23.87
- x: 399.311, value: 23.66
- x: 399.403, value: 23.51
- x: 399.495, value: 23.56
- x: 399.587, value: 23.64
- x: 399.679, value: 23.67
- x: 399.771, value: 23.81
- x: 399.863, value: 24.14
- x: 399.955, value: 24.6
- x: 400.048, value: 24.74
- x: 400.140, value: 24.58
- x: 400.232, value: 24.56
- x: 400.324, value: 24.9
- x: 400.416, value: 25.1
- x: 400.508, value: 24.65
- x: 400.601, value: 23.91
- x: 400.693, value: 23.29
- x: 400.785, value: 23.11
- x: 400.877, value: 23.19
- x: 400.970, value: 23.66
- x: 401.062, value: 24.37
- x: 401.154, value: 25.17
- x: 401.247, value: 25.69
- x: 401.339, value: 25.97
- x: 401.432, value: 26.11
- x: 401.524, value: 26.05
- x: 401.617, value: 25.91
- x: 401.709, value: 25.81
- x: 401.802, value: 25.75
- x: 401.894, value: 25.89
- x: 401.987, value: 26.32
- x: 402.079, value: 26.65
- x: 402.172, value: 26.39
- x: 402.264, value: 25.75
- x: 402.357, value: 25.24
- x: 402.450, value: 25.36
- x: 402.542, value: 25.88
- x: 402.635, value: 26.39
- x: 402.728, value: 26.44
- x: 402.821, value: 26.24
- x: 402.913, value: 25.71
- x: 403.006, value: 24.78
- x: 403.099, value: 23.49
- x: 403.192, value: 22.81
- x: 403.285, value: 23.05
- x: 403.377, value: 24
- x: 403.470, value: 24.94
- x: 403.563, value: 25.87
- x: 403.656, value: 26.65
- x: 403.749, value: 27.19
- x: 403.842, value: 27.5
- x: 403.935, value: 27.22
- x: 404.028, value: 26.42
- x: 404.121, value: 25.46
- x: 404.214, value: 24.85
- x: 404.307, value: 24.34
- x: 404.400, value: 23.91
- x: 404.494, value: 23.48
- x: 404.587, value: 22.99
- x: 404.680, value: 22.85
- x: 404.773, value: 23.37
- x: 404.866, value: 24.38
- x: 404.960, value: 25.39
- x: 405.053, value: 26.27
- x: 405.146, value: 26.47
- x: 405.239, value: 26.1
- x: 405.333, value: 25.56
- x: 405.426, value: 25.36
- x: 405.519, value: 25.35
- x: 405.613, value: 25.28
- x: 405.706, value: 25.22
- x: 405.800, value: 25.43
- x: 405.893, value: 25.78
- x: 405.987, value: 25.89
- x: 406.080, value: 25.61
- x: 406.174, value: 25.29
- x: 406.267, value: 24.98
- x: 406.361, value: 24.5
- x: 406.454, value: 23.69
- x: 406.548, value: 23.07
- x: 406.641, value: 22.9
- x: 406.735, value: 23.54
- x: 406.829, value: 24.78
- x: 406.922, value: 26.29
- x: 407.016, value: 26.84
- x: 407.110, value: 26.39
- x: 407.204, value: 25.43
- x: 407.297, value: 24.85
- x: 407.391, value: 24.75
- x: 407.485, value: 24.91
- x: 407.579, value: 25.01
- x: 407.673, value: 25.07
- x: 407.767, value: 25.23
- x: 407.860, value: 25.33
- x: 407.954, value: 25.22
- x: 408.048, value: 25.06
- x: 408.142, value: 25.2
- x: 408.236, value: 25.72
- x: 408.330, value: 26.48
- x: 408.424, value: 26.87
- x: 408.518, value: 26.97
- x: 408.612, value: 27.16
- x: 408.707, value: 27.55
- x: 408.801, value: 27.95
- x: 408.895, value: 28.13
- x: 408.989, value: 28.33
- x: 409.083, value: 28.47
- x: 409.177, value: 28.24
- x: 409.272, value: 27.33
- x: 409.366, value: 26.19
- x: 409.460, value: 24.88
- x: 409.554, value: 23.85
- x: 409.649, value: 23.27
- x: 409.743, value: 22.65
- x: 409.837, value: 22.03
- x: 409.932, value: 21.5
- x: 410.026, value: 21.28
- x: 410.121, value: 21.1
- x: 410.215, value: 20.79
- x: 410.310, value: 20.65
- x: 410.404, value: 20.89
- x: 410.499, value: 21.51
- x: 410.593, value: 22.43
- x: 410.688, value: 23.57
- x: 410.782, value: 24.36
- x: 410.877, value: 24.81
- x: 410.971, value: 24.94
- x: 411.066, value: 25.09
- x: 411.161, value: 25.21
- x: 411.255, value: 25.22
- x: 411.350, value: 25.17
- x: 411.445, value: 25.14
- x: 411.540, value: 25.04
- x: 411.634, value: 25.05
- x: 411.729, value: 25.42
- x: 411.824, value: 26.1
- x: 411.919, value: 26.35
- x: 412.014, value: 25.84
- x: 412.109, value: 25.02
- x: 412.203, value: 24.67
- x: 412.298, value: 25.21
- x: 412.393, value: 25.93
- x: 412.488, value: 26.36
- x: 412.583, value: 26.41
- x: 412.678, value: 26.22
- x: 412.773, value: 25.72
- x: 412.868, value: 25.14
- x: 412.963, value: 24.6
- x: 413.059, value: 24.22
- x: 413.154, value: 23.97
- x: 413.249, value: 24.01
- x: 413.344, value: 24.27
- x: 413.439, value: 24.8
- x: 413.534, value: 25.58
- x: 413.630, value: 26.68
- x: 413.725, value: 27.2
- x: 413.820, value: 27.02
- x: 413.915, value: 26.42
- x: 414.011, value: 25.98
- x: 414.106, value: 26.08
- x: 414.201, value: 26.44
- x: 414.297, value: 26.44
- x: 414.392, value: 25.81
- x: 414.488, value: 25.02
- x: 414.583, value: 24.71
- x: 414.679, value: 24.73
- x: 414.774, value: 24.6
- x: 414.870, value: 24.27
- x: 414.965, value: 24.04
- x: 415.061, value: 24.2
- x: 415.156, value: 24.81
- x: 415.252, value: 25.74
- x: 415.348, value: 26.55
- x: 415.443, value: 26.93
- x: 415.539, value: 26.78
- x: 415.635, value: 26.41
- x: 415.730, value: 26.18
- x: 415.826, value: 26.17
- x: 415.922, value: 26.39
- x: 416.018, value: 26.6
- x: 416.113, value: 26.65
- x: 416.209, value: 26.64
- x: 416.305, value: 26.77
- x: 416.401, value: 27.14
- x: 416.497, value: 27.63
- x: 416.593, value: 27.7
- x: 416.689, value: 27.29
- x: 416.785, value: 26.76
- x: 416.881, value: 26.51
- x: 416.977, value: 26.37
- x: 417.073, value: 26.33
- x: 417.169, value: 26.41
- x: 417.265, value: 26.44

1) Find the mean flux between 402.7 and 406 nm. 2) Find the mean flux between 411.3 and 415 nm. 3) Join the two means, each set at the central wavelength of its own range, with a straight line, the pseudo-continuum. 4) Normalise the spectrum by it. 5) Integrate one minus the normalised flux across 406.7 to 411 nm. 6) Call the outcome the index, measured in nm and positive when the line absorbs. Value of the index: 0.07 nm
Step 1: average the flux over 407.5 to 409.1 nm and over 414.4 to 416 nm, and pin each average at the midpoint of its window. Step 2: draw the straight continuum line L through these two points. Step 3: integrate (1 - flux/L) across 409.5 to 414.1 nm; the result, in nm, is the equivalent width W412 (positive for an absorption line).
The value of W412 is 0.254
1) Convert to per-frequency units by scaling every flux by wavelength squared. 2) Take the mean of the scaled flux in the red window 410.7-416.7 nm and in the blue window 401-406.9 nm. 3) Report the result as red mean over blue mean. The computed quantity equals 1.07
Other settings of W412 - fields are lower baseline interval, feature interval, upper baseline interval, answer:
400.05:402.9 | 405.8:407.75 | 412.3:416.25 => 0.034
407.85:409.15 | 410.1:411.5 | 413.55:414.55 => 0.165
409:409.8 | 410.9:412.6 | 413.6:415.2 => 0.014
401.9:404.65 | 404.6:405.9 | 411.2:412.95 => 0.014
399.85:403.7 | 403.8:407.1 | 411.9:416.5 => 0.029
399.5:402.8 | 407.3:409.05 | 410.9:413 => -0.058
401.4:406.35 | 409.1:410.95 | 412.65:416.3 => 0.159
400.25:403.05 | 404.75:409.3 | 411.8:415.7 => -0.050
